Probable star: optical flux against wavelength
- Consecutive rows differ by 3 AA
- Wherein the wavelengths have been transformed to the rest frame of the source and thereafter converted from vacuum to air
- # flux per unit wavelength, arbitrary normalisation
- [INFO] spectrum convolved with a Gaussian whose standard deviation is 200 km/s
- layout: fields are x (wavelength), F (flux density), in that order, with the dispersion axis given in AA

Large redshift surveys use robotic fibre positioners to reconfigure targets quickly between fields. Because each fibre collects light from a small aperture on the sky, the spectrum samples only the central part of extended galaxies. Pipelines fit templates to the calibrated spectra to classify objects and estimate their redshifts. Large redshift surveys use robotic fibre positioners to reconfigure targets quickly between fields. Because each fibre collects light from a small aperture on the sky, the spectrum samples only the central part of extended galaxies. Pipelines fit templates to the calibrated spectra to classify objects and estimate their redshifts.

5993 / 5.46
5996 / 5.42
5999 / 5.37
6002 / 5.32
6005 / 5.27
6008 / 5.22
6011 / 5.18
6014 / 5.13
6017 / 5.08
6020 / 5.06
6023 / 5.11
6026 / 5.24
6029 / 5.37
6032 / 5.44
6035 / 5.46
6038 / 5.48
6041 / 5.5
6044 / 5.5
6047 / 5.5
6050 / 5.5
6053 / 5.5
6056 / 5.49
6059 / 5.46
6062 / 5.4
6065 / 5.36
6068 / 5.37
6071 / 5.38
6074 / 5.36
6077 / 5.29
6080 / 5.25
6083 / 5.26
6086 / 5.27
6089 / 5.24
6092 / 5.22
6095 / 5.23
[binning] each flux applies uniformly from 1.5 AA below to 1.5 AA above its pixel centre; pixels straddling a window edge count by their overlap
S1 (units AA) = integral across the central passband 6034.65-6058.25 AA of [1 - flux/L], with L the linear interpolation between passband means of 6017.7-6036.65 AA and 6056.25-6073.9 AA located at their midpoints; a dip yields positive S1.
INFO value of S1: -0.69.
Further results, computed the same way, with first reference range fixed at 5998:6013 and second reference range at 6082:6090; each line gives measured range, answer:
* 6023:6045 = -0.6 AA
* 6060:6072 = -0.3 AA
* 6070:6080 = -0.1 AA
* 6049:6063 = -0.6 AA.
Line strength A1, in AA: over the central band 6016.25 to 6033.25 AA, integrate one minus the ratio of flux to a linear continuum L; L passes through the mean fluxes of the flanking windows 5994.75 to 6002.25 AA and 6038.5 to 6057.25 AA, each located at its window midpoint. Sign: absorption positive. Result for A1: 0.7 AA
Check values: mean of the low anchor 5.38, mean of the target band 5.22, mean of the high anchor 5.5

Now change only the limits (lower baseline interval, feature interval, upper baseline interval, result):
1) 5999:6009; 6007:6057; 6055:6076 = 0.00 AA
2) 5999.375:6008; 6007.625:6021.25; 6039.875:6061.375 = 0.53 AA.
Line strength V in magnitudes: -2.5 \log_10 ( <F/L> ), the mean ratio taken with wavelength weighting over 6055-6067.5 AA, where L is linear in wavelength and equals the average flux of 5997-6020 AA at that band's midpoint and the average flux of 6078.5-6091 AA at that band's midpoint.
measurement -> -0.04 mag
